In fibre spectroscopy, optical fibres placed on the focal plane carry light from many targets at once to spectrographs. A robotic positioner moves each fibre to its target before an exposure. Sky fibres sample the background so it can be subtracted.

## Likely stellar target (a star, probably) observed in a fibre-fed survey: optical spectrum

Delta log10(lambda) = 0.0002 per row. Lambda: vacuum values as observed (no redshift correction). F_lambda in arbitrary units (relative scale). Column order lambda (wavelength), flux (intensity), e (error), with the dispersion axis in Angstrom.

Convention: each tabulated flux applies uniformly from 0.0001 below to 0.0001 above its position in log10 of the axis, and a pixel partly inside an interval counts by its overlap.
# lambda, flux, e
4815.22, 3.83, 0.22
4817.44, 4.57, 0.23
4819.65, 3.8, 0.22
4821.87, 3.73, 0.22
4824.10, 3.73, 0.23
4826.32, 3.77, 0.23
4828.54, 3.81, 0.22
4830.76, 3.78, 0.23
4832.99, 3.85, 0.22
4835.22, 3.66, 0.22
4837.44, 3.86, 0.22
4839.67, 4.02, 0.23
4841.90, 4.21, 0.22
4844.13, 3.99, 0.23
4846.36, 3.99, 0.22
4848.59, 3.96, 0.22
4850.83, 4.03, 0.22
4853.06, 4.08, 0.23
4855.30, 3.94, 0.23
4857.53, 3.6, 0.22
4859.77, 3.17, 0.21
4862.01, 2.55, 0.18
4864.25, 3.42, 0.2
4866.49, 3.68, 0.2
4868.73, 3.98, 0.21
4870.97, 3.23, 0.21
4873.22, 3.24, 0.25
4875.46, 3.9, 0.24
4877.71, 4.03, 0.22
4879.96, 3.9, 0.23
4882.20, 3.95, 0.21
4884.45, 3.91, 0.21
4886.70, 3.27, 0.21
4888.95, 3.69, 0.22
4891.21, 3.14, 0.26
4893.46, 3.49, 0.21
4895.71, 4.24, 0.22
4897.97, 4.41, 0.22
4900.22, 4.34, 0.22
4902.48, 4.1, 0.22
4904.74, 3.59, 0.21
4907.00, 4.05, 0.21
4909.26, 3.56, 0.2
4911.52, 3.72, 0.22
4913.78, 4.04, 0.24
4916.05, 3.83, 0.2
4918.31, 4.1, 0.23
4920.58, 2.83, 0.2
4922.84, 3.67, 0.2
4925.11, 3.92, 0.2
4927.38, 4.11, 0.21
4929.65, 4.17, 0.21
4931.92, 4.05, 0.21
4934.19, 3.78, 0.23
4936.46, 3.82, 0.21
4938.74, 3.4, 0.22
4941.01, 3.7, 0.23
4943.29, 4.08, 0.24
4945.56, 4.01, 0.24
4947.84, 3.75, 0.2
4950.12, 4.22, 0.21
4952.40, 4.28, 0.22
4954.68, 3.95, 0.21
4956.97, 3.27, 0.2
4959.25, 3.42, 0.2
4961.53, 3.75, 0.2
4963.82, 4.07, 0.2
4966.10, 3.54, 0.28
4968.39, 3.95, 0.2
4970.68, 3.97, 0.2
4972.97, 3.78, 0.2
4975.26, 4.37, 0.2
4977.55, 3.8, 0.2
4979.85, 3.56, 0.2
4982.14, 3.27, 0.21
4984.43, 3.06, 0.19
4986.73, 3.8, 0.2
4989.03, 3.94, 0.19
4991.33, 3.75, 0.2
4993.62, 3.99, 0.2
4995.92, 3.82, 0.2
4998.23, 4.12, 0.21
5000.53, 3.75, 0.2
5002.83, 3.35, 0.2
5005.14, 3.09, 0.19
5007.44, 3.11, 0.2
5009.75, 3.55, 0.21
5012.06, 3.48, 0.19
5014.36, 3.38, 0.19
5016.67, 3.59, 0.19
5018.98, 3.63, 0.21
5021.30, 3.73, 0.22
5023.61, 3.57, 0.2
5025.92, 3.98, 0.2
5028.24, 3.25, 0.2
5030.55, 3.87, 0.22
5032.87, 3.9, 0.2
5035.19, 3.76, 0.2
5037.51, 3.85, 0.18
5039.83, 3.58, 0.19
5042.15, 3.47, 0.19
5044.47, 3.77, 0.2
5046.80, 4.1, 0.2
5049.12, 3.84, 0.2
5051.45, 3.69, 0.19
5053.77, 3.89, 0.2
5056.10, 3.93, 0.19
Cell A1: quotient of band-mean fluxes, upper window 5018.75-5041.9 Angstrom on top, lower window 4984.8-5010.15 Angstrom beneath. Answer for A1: 1.02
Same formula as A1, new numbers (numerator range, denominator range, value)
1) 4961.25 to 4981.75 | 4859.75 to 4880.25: 1.10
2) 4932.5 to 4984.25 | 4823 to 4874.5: 1.02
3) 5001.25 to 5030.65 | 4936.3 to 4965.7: 0.92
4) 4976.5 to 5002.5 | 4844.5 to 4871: 1.01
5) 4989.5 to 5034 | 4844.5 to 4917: 0.97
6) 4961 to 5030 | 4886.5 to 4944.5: 0.96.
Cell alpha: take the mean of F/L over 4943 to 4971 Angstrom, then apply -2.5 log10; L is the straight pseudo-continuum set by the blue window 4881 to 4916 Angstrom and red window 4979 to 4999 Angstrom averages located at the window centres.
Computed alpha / -0.032 mag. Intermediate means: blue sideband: 3.83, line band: 3.86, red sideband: 3.7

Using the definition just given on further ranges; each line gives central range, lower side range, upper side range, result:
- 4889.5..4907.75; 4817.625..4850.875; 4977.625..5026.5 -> -0.04 mag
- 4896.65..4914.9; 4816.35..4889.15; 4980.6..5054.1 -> -0.07 mag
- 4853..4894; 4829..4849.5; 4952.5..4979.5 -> 0.09 mag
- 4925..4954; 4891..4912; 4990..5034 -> -0.04 mag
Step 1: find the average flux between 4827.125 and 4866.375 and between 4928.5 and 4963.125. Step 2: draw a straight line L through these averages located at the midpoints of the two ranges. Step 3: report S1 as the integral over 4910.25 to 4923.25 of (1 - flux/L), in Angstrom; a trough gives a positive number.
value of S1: 0.42 Angstrom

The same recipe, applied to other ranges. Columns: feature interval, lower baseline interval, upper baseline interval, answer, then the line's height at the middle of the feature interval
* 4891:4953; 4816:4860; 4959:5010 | -1.7 Angstrom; 3.78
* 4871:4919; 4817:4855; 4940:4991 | 0.6 Angstrom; 3.86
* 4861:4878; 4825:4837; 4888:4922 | 1.4 Angstrom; 3.79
